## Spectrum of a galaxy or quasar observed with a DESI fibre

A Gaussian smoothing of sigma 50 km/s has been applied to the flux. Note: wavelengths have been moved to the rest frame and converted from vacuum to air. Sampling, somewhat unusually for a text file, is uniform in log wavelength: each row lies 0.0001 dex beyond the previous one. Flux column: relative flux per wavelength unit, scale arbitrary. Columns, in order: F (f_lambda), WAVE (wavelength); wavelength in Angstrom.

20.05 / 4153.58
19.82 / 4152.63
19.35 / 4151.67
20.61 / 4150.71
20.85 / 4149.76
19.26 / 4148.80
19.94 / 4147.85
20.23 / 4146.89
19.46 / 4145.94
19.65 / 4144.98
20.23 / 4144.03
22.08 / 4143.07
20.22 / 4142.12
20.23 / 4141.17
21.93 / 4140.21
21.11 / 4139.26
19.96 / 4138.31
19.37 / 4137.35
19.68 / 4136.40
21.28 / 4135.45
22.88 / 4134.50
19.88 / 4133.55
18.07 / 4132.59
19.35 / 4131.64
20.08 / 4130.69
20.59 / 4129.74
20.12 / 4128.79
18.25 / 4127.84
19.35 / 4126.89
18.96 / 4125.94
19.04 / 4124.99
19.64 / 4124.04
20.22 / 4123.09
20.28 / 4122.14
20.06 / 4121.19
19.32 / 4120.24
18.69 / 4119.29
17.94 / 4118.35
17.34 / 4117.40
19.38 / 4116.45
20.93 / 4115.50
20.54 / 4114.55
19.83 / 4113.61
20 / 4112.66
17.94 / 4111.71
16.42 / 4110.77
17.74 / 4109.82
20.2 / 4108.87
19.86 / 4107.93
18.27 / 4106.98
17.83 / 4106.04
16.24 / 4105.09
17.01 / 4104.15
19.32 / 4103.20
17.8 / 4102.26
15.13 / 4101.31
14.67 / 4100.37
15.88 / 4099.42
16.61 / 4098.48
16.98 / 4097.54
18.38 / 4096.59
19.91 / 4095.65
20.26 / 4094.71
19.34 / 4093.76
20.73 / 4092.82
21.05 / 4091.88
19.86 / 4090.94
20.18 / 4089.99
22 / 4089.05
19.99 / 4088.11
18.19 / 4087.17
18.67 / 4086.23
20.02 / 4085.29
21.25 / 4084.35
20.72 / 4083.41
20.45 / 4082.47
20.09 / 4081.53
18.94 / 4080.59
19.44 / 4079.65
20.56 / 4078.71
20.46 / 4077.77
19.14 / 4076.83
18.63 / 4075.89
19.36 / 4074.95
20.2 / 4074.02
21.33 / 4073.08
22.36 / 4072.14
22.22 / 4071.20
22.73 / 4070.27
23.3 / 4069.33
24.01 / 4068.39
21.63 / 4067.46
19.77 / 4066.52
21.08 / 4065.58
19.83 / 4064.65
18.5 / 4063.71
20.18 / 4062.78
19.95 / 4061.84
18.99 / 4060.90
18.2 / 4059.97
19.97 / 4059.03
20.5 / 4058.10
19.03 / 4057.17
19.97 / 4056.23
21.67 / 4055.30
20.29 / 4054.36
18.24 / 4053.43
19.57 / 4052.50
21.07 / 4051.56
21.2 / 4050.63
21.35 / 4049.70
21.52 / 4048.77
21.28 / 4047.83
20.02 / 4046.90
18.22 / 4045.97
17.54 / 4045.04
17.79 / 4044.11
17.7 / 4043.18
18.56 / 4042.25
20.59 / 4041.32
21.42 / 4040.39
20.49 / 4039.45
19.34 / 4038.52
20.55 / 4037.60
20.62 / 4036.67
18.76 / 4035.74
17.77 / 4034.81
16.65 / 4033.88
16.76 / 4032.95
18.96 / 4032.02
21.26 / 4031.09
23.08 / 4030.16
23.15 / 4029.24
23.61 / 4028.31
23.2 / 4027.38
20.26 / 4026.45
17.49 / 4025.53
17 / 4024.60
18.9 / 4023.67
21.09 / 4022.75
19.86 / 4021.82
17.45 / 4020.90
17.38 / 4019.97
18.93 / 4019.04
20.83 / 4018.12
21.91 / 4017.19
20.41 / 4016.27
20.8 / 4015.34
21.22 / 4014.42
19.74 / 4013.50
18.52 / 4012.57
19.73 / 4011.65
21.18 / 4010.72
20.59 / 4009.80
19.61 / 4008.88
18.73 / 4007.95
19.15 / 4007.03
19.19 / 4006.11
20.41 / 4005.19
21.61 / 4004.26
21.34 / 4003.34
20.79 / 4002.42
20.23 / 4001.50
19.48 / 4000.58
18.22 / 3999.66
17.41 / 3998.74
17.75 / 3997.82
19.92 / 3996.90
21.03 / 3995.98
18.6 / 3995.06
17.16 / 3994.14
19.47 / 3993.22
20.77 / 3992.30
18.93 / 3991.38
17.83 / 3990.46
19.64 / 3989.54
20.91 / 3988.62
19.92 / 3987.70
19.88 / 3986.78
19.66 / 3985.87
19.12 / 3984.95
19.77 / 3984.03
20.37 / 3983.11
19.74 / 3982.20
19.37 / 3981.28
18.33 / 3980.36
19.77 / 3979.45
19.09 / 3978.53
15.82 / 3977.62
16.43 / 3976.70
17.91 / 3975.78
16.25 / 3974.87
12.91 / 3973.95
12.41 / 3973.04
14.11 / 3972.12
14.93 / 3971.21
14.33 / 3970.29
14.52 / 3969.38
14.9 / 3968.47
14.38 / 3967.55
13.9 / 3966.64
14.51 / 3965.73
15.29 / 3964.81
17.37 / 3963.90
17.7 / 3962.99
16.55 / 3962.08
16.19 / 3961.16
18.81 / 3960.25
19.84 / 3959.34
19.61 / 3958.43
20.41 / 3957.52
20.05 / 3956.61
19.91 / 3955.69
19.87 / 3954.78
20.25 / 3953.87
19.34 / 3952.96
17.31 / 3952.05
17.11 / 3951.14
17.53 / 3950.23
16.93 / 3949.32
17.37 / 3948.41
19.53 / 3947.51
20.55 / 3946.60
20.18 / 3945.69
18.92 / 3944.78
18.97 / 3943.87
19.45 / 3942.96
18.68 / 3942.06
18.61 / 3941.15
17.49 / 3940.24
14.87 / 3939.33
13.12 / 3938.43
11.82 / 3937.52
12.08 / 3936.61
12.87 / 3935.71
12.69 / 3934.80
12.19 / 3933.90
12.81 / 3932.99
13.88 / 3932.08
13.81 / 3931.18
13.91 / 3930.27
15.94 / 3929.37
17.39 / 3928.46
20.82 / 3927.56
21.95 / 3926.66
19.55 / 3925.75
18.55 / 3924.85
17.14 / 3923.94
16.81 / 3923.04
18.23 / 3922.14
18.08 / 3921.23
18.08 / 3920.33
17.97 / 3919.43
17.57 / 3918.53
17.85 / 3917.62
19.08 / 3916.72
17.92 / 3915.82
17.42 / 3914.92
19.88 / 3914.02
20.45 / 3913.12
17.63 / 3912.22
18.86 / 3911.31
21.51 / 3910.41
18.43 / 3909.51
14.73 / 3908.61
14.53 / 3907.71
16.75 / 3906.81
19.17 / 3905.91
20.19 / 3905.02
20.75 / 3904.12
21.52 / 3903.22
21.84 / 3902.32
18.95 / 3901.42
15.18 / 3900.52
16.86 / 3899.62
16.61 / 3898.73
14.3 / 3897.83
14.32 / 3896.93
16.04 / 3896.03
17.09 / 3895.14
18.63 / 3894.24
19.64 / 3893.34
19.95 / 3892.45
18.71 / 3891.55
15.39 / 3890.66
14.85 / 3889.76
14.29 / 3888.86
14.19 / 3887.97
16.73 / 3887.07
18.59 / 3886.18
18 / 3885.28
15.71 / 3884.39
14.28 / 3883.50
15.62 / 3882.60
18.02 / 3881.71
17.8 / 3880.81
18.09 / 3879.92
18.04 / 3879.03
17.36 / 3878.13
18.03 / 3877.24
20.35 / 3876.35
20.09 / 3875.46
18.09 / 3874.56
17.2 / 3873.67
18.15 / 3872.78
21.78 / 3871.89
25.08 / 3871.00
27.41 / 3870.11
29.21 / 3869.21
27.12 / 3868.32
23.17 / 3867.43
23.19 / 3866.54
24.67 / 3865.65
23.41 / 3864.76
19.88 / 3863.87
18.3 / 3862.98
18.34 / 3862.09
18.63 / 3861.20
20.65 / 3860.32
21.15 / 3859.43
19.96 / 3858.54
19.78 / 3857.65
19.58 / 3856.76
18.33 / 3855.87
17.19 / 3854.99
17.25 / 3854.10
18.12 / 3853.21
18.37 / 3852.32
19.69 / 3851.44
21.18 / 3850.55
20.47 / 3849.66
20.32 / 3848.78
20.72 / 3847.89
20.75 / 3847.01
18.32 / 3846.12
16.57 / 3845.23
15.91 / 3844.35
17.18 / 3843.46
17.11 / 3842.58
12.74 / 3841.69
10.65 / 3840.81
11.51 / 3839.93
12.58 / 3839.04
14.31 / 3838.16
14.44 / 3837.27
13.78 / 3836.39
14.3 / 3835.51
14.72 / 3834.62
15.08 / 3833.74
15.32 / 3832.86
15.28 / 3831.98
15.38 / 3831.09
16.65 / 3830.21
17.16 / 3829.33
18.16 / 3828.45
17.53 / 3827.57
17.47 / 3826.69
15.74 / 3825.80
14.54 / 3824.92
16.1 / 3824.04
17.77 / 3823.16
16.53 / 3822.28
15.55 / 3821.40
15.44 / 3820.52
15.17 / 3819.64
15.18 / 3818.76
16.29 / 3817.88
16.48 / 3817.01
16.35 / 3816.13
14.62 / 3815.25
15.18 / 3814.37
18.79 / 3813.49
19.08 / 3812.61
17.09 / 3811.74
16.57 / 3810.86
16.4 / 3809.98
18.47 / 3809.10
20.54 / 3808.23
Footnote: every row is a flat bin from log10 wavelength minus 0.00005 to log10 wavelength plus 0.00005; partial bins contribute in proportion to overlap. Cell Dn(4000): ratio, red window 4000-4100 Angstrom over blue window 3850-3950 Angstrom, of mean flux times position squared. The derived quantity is 1.18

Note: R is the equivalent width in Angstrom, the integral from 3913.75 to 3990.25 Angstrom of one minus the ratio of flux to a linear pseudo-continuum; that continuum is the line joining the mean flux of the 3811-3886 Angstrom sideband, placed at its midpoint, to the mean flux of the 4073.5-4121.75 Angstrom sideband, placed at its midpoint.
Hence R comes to 4.4 Angstrom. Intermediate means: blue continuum 17.9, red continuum 19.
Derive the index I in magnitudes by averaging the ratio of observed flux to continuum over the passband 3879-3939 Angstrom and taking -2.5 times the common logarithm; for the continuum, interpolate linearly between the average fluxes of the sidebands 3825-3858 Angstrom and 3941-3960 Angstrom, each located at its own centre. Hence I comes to 0.07 mag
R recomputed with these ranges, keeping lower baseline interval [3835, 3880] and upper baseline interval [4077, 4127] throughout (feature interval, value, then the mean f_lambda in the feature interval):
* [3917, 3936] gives 2.4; 16.6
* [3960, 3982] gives 3.4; 16.1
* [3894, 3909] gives 1.2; 17.5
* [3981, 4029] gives -1.8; 19.7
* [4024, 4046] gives -0.7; 19.6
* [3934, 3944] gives 2.0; 15.3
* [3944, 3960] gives -0.1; 19.1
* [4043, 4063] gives -0.8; 19.8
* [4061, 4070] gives -0.9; 20.9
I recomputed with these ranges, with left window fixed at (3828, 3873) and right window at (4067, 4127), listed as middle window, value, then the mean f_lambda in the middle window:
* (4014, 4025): -0.03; 19.7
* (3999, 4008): -0.04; 19.9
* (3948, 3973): 0.12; 17.1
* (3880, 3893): 0.13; 16.7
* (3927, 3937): 0.29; 14.5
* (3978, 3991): -0.02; 19.5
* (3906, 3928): 0.03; 18.3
